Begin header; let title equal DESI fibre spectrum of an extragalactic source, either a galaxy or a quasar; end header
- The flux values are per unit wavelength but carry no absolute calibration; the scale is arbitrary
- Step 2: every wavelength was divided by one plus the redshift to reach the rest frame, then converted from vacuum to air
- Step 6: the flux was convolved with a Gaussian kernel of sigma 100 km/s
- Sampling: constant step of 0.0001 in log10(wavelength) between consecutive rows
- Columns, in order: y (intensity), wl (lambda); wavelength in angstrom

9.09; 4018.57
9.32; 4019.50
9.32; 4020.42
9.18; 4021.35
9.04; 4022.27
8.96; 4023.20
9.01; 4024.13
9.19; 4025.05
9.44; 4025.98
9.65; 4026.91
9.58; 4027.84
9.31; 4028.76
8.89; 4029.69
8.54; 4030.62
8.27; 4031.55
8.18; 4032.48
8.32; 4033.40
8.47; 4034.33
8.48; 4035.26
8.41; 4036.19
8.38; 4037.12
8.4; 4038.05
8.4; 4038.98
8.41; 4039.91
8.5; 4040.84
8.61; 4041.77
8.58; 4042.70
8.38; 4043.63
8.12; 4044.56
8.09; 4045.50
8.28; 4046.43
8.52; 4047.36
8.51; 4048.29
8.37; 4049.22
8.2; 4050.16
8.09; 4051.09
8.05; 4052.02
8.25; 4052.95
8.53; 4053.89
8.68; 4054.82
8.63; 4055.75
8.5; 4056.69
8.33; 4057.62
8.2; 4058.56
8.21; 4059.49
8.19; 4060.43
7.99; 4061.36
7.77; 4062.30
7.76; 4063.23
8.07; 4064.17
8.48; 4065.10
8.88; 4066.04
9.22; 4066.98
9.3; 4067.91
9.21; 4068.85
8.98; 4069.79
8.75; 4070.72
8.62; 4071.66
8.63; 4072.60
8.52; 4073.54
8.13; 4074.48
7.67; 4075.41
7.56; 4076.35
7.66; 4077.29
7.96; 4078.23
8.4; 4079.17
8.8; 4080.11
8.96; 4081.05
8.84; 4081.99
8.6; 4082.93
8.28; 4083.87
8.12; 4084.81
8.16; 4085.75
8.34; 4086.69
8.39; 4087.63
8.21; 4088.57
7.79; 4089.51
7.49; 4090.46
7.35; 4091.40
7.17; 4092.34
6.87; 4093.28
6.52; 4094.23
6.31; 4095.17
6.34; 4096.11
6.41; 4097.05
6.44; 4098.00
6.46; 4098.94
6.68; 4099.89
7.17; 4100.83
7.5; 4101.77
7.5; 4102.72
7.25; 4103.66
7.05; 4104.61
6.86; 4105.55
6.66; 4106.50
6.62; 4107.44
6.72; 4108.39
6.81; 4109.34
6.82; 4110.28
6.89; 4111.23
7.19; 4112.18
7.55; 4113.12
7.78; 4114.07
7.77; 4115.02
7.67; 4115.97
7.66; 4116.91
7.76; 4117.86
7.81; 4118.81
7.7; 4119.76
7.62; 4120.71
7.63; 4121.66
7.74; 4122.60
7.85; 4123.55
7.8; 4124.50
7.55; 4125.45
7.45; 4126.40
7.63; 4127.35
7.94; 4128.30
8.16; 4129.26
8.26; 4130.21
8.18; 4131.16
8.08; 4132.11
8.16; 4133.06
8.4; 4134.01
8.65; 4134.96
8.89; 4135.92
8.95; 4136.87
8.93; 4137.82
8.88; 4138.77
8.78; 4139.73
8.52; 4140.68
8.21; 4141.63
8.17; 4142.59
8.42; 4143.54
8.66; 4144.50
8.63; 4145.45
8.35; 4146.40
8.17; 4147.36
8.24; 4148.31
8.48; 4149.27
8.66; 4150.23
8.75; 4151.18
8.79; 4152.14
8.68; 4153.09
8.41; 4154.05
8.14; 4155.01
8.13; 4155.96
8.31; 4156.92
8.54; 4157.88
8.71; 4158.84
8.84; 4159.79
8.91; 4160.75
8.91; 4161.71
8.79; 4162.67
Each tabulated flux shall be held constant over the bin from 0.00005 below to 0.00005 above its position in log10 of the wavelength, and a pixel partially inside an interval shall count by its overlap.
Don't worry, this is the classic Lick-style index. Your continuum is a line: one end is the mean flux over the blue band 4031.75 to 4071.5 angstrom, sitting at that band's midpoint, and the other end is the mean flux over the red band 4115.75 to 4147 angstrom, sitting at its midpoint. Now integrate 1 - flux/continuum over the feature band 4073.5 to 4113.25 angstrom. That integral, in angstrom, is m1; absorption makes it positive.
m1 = 4.0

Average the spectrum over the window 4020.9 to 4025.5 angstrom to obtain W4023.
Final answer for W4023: 9.09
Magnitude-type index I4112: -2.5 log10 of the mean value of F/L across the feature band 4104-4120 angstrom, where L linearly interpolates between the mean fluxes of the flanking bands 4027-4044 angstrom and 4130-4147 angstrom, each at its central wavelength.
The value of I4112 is 0.177 mag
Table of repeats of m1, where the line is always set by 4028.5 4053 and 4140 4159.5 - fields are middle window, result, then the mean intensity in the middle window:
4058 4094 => 0.8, 8.24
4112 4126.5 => 1.3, 7.68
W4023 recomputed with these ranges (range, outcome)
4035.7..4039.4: 8.39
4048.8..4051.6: 8.21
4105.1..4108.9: 6.7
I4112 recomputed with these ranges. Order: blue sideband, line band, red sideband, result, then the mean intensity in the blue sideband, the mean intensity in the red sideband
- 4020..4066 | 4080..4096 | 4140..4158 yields 0.086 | 8.53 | 8.44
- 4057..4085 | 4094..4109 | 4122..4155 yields 0.228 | 8.41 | 8.33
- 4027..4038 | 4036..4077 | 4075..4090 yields 0.007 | 8.65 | 8.23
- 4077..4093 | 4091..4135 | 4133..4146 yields 0.141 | 8.14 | 8.6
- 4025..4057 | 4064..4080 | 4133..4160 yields 0.006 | 8.54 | 8.54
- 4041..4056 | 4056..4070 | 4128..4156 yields -0.010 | 8.37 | 8.46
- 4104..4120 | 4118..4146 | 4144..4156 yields -0.039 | 7.25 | 8.48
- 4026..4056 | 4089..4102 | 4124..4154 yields 0.220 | 8.52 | 8.37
